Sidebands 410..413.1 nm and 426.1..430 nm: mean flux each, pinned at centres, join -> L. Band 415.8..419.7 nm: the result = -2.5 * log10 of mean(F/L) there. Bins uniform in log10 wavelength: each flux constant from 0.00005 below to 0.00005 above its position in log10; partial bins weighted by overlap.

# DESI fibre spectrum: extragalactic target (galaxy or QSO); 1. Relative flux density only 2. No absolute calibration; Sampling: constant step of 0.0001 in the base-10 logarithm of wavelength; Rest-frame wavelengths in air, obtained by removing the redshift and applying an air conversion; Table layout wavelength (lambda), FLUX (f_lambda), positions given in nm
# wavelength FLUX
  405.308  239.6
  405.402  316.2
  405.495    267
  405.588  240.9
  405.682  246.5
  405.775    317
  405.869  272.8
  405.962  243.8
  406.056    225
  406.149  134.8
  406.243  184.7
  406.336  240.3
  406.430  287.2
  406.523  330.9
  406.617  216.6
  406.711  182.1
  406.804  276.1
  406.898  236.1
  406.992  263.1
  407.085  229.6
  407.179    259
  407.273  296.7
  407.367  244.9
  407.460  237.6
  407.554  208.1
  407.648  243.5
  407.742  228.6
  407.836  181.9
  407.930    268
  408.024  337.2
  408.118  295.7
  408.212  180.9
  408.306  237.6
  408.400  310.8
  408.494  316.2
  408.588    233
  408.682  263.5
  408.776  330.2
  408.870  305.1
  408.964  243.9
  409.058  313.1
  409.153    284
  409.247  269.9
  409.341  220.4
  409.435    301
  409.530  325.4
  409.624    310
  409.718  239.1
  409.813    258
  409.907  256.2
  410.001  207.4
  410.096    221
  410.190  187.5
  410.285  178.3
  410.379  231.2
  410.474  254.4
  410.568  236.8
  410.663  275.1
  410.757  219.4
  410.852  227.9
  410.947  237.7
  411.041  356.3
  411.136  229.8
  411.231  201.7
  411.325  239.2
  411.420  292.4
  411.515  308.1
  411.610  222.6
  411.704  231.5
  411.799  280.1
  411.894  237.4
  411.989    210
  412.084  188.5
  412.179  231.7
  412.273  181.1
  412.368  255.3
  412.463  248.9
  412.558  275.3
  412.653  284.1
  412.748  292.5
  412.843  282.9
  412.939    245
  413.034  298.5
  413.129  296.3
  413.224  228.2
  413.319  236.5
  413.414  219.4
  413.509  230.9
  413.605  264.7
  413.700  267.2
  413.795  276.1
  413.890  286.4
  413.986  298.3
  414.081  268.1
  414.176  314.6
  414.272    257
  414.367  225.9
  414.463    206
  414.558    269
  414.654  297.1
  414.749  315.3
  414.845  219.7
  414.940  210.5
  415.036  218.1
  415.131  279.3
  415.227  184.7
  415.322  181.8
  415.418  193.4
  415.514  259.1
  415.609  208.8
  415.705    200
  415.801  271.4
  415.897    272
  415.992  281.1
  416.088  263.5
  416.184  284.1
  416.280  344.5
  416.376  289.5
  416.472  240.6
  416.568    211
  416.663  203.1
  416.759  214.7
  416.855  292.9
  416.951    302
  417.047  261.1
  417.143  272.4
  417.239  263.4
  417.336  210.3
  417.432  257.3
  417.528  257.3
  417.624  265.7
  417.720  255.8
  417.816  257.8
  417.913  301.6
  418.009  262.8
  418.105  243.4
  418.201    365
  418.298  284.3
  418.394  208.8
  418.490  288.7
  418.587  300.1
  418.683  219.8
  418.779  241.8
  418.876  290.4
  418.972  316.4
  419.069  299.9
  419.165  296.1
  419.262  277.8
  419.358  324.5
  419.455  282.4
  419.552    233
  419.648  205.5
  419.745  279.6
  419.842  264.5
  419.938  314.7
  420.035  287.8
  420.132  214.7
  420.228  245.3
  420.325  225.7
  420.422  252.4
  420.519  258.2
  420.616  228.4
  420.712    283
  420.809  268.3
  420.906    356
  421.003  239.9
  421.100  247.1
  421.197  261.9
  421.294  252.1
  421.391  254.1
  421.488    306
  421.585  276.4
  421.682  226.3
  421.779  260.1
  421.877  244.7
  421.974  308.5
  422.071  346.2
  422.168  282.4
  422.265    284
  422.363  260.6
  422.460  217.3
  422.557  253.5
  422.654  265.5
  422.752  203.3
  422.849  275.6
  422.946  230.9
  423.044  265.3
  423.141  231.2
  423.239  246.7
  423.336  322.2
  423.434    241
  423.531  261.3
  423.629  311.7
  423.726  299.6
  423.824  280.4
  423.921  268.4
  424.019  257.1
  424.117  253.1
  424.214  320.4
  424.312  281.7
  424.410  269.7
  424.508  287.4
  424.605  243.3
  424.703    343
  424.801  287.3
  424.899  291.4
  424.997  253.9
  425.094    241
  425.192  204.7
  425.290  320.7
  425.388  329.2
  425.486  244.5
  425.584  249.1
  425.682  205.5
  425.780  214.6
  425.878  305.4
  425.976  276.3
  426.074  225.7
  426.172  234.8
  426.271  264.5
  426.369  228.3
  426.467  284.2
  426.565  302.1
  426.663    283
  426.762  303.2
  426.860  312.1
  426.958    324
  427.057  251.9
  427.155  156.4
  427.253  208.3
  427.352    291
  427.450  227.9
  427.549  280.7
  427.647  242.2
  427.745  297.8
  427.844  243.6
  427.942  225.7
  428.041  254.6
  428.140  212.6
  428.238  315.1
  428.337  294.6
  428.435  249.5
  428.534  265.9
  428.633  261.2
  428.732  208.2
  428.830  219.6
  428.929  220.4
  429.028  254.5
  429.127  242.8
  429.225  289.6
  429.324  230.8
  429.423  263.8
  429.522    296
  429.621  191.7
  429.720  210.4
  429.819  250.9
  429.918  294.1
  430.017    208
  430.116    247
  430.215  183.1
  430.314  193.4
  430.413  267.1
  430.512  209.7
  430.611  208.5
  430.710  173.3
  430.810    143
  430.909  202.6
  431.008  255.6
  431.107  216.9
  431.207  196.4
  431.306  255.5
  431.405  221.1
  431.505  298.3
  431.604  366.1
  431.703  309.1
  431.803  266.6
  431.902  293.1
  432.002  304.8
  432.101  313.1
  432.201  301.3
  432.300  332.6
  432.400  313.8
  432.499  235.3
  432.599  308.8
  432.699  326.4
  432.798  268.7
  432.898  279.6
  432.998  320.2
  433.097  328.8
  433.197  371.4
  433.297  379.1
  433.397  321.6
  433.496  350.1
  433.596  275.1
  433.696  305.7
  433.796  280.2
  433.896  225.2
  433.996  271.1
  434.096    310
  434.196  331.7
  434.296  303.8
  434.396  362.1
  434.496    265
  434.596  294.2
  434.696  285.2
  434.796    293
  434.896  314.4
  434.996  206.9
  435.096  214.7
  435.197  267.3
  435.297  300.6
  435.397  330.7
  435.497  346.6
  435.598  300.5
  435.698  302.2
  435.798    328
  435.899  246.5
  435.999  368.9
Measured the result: -0.08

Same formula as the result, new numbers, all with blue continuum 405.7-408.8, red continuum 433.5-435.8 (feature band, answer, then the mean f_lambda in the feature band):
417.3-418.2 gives 0.02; 263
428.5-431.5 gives 0.23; 230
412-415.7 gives 0.05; 249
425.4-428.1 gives 0.09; 258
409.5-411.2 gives 0.04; 246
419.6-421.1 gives 0.04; 261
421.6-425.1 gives 0.02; 270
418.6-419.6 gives -0.04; 279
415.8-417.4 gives 0.01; 263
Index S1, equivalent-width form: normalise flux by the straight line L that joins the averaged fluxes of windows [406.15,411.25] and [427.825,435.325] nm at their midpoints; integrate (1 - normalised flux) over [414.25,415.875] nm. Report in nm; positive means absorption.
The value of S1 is 0.14 nm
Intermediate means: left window 253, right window 268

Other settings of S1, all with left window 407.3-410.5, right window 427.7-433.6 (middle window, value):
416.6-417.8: 0.02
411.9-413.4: 0.05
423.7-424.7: -0.06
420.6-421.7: -0.03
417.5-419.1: -0.09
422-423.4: -0.01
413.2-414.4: -0.01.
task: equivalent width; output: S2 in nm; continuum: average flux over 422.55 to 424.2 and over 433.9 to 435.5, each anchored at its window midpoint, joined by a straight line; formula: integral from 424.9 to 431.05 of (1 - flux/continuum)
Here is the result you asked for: 0.60 nm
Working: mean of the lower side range 264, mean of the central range 248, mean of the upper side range 290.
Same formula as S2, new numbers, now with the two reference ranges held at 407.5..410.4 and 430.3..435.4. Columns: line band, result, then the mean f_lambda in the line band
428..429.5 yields 0.13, 253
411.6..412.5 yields 0.11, 229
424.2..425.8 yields 0.02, 270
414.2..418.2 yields 0.18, 253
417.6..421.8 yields -0.01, 269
